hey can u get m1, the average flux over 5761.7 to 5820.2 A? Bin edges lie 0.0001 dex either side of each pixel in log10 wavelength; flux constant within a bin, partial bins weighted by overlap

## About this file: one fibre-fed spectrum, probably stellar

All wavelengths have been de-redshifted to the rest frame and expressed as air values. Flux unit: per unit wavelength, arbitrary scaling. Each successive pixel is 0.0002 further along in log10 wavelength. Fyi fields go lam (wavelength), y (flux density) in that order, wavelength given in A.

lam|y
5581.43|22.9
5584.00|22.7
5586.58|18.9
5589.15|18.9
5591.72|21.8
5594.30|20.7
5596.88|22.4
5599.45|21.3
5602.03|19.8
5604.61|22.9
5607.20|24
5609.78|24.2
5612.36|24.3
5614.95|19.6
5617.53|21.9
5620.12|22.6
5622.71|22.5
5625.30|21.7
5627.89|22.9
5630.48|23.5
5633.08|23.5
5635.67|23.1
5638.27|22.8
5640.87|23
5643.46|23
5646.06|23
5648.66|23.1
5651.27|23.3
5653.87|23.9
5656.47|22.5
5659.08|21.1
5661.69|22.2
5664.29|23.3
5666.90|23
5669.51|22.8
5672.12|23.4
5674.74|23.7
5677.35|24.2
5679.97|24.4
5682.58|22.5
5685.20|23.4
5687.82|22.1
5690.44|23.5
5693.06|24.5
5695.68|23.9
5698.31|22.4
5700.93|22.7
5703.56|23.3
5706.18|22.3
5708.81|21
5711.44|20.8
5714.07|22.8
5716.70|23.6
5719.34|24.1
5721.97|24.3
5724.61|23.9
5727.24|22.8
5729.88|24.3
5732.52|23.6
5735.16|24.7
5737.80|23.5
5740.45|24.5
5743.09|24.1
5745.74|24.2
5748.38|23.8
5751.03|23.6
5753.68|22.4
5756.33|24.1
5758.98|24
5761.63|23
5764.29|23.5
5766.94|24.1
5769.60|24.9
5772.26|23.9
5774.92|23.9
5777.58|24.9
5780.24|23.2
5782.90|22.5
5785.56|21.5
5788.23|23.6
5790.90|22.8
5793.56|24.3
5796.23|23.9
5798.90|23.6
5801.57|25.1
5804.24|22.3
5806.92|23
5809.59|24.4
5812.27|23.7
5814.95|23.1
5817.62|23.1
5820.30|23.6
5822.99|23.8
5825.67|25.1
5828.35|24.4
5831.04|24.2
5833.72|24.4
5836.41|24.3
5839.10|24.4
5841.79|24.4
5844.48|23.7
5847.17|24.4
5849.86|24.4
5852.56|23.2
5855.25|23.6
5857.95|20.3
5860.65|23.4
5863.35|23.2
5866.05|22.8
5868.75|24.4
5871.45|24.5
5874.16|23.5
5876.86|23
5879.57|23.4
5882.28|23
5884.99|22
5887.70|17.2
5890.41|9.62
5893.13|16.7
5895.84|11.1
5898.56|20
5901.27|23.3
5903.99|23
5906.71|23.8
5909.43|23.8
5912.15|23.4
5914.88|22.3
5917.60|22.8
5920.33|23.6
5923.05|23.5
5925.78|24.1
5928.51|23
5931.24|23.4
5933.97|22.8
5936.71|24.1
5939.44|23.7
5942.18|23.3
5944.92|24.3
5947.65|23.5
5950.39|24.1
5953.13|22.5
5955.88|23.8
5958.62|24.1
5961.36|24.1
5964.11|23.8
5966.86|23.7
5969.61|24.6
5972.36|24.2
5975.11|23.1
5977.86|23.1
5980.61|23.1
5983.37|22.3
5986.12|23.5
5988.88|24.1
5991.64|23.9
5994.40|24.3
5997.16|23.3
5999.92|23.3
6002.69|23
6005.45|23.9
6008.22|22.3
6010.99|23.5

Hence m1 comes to 23.6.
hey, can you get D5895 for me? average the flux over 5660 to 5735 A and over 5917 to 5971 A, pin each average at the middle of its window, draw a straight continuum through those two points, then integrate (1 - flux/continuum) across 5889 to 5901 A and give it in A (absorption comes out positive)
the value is 4.27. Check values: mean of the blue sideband 23.2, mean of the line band 15.2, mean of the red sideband 23.7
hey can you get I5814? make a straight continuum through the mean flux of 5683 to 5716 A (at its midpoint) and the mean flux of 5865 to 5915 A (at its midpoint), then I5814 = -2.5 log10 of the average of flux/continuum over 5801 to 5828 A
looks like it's -0.09 mag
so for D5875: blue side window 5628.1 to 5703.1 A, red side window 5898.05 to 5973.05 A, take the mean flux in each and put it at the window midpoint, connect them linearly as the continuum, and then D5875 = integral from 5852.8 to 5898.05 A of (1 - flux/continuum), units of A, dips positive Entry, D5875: 5.1 A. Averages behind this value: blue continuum 23.1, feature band 20.8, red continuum 23.5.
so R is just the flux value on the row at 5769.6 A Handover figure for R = 24.9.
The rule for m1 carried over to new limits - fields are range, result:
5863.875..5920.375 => 21.3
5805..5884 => 23.7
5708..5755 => 23.5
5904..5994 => 23.5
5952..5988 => 23.5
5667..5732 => 23.2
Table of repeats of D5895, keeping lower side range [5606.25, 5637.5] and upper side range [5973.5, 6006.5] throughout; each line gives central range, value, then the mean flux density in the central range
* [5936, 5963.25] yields -0.5 A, 23.7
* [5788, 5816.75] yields -0.6 A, 23.6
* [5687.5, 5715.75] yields 0.3 A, 22.7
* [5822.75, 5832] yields -0.5 A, 24.5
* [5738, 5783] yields -1.6 A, 23.8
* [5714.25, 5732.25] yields -0.6 A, 23.8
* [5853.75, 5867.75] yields 0.3 A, 22.7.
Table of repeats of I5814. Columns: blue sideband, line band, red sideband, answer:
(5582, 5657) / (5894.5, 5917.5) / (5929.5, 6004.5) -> 0.09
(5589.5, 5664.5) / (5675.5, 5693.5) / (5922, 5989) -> -0.04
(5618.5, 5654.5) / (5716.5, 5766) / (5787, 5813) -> -0.02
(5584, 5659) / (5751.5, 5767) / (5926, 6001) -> -0.03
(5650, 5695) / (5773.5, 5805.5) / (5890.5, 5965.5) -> -0.03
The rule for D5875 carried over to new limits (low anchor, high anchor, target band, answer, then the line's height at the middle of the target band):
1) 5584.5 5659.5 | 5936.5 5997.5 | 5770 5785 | -0.5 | 22.9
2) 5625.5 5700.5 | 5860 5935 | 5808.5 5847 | -3.2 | 22.2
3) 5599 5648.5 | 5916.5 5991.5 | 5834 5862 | -0.4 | 23.3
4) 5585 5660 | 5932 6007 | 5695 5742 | -1.2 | 22.7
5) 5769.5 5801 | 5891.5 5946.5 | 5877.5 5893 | 2.4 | 22.6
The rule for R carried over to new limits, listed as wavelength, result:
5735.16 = 24.7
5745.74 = 24.2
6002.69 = 23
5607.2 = 24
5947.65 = 23.5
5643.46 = 23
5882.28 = 23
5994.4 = 24.3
